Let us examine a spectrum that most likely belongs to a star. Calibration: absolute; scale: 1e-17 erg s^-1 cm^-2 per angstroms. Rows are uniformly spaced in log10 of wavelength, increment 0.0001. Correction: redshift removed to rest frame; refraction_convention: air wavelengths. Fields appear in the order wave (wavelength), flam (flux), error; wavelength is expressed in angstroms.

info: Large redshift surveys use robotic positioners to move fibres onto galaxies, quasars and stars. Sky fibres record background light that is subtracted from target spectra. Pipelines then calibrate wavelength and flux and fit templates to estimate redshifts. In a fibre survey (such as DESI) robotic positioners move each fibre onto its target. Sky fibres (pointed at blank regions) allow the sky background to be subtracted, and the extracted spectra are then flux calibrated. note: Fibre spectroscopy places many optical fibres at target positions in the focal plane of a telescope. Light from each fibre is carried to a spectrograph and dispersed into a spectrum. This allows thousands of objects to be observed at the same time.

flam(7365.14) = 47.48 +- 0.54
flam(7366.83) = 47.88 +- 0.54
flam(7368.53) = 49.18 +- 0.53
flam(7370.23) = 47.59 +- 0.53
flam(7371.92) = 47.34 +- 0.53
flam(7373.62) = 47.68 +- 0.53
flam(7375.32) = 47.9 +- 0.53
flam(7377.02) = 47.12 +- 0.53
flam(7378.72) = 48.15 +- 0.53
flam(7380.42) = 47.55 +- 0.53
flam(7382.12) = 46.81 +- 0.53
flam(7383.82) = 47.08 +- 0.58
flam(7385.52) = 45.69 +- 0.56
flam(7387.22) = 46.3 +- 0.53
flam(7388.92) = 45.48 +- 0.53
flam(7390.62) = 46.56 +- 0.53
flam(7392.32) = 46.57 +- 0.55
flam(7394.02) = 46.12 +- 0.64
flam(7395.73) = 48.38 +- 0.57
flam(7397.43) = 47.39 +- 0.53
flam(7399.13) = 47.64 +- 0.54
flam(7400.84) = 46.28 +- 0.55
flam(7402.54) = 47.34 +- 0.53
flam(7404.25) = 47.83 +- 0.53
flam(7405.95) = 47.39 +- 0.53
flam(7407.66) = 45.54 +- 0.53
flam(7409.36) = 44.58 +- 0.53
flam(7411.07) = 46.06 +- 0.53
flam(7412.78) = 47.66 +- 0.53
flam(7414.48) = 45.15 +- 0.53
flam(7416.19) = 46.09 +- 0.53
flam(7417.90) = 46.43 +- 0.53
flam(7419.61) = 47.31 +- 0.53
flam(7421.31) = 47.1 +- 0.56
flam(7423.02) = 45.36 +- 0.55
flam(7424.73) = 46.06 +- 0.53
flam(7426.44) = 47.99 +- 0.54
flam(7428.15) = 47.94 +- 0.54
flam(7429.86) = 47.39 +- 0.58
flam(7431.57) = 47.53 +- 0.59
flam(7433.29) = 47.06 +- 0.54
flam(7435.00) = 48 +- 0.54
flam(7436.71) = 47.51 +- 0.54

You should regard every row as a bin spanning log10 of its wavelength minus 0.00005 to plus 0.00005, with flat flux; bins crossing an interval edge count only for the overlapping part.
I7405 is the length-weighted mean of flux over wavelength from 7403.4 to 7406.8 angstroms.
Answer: 47.7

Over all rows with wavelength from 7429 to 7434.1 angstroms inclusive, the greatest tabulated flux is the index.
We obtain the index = 47.53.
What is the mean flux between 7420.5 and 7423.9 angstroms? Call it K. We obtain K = 46.2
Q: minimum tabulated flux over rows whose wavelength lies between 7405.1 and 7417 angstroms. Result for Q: 44.58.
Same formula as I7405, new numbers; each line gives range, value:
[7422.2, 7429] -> 46.8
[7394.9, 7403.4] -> 47.4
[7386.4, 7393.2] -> 46.3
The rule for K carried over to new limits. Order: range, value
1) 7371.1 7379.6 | 47.6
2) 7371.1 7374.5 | 47.5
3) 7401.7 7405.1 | 47.5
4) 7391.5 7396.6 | 47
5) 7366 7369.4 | 48.4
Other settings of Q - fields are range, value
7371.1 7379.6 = 47.12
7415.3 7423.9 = 45.36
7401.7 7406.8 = 47.34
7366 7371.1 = 47.59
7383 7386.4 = 45.69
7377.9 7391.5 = 45.48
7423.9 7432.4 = 46.06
